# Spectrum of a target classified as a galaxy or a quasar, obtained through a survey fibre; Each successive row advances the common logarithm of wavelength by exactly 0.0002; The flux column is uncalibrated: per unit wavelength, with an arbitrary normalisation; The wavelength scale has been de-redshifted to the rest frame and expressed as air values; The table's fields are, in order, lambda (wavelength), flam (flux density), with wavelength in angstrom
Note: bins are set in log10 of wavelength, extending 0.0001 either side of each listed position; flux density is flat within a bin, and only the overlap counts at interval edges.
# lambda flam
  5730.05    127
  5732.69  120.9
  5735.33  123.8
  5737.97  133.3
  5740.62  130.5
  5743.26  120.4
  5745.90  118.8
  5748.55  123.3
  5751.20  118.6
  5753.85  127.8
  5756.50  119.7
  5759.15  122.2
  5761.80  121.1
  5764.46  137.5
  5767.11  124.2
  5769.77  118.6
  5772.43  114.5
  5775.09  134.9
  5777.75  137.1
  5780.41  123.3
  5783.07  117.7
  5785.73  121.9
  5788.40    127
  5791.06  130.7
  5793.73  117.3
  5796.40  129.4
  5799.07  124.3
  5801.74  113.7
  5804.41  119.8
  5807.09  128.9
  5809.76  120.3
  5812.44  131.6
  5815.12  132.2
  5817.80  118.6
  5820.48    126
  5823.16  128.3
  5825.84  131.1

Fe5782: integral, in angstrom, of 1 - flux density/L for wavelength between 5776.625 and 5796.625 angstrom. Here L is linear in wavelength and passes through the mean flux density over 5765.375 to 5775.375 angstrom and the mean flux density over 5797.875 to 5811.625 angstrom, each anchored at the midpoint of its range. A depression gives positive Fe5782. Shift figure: -0.51 angstrom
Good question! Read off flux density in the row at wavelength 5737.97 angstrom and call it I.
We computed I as 133.3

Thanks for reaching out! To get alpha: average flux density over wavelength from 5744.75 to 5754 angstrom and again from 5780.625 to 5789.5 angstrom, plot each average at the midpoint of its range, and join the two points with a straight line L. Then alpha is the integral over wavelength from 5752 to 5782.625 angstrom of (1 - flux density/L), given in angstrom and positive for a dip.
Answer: -0.8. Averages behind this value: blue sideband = 121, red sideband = 122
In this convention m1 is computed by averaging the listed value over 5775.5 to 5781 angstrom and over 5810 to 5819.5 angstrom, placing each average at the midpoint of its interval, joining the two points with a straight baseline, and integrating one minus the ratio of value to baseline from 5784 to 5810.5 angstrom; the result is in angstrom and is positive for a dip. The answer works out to 1.2 angstrom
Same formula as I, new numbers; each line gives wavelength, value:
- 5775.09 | 134.9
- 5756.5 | 119.7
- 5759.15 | 122.2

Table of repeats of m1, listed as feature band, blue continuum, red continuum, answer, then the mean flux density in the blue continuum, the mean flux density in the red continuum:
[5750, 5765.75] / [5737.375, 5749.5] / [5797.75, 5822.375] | 0.0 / 125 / 124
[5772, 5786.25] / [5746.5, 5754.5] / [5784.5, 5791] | -0.1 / 122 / 126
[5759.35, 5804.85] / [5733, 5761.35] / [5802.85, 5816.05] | 0.3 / 124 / 126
